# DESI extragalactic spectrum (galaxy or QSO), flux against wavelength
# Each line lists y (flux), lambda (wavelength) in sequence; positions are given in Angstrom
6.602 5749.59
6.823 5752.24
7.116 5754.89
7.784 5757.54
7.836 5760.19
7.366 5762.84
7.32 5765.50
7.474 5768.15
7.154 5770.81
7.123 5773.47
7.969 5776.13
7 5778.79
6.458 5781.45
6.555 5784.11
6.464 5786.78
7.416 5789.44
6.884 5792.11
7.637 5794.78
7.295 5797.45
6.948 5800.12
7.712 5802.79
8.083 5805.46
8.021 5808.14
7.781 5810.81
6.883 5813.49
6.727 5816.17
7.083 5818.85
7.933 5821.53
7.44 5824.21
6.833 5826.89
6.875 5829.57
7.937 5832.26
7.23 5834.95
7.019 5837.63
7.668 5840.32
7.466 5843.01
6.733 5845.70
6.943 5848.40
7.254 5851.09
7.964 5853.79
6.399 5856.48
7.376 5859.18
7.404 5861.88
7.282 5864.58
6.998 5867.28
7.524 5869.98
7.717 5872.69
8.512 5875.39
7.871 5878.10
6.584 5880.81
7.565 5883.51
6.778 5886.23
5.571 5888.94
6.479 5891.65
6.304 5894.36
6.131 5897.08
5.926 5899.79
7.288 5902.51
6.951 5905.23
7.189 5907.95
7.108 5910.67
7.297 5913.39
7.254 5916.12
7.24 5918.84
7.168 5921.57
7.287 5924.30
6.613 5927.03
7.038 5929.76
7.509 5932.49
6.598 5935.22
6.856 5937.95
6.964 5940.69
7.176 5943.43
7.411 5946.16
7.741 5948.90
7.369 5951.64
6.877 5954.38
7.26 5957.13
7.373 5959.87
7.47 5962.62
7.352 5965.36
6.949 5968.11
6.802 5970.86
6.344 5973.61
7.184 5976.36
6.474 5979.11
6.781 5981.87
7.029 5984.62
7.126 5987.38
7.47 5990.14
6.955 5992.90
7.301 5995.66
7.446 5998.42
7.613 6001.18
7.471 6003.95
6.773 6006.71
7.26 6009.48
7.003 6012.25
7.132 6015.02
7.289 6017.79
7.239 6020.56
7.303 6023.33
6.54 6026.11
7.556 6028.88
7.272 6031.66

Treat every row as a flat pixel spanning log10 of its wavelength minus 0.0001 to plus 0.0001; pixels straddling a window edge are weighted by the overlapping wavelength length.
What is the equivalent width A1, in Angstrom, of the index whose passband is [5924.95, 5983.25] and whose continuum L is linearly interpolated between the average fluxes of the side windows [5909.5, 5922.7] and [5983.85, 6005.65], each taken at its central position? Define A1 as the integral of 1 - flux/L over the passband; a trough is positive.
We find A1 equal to 1.6 Angstrom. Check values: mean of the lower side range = 7.21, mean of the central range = 7.06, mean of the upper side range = 7.3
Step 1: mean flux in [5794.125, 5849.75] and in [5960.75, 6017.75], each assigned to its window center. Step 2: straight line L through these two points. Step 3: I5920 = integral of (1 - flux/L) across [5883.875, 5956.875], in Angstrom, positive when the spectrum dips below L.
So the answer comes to 2.6 Angstrom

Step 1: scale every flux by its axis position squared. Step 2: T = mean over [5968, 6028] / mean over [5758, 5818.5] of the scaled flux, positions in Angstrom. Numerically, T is 1.04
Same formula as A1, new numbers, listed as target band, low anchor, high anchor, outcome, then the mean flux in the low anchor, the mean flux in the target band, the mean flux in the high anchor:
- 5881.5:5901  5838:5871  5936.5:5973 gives 2.21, 7.24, 6.41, 7.18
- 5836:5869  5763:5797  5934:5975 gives -0.42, 7.13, 7.21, 7.1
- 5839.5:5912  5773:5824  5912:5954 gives 1.40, 7.27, 7.07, 7.16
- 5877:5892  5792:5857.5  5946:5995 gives 0.87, 7.32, 6.81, 7.1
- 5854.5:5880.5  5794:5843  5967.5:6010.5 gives -0.48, 7.39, 7.43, 7.06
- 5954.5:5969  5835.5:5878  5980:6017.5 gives -0.07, 7.36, 7.26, 7.17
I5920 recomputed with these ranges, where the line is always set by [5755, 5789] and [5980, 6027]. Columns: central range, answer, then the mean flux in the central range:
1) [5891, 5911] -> 1.46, 6.66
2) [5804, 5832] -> -0.73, 7.39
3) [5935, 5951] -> 0.00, 7.17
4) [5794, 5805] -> -0.36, 7.44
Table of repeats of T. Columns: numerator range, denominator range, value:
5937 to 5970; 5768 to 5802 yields 1.08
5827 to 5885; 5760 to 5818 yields 1.03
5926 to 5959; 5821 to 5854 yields 1.01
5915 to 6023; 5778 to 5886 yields 1.03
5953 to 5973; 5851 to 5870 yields 1.02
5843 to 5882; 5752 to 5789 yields 1.05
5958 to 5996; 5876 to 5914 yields 1.06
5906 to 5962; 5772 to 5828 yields 1.03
